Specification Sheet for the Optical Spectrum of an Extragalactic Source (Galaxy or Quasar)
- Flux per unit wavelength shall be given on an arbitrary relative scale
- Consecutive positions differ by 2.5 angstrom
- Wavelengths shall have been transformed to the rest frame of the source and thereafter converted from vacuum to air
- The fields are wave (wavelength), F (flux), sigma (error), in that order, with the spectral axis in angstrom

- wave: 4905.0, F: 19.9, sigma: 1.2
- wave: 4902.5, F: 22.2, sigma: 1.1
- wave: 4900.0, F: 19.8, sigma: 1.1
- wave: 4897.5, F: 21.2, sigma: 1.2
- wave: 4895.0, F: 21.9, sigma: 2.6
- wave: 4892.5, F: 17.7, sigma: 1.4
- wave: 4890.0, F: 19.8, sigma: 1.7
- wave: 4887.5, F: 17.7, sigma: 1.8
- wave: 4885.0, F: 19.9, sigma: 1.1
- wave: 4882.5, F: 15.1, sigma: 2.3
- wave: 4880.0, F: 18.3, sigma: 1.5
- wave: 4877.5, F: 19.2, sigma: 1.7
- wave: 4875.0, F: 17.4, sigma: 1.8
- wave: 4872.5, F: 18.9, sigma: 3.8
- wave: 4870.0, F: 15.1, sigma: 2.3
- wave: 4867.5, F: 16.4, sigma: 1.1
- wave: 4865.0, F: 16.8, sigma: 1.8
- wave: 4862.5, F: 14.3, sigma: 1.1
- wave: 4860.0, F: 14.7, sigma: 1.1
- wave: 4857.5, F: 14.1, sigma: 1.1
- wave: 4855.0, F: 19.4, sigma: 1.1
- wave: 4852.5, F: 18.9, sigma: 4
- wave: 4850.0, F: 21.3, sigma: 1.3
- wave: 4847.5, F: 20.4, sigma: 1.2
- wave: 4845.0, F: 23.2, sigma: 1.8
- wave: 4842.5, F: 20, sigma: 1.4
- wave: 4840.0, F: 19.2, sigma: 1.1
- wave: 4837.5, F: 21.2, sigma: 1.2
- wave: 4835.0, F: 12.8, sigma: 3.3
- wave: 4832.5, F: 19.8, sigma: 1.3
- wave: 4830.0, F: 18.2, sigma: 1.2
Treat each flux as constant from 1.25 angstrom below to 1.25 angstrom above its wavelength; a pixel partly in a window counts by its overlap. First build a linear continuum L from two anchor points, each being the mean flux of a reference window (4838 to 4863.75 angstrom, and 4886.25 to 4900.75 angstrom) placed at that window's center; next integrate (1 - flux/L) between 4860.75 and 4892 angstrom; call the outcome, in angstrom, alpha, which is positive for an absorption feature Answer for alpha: 3.1 angstrom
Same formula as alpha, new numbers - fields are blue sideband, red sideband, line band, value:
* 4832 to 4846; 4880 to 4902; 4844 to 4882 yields 2.8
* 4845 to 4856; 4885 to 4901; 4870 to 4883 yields 1.5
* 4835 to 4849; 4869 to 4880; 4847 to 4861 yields 0.9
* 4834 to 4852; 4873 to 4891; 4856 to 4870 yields 2.7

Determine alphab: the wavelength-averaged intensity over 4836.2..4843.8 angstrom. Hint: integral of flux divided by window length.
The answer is 20.1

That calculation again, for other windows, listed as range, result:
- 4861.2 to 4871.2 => 15.6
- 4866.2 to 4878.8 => 17.4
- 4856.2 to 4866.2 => 15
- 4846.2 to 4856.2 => 20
